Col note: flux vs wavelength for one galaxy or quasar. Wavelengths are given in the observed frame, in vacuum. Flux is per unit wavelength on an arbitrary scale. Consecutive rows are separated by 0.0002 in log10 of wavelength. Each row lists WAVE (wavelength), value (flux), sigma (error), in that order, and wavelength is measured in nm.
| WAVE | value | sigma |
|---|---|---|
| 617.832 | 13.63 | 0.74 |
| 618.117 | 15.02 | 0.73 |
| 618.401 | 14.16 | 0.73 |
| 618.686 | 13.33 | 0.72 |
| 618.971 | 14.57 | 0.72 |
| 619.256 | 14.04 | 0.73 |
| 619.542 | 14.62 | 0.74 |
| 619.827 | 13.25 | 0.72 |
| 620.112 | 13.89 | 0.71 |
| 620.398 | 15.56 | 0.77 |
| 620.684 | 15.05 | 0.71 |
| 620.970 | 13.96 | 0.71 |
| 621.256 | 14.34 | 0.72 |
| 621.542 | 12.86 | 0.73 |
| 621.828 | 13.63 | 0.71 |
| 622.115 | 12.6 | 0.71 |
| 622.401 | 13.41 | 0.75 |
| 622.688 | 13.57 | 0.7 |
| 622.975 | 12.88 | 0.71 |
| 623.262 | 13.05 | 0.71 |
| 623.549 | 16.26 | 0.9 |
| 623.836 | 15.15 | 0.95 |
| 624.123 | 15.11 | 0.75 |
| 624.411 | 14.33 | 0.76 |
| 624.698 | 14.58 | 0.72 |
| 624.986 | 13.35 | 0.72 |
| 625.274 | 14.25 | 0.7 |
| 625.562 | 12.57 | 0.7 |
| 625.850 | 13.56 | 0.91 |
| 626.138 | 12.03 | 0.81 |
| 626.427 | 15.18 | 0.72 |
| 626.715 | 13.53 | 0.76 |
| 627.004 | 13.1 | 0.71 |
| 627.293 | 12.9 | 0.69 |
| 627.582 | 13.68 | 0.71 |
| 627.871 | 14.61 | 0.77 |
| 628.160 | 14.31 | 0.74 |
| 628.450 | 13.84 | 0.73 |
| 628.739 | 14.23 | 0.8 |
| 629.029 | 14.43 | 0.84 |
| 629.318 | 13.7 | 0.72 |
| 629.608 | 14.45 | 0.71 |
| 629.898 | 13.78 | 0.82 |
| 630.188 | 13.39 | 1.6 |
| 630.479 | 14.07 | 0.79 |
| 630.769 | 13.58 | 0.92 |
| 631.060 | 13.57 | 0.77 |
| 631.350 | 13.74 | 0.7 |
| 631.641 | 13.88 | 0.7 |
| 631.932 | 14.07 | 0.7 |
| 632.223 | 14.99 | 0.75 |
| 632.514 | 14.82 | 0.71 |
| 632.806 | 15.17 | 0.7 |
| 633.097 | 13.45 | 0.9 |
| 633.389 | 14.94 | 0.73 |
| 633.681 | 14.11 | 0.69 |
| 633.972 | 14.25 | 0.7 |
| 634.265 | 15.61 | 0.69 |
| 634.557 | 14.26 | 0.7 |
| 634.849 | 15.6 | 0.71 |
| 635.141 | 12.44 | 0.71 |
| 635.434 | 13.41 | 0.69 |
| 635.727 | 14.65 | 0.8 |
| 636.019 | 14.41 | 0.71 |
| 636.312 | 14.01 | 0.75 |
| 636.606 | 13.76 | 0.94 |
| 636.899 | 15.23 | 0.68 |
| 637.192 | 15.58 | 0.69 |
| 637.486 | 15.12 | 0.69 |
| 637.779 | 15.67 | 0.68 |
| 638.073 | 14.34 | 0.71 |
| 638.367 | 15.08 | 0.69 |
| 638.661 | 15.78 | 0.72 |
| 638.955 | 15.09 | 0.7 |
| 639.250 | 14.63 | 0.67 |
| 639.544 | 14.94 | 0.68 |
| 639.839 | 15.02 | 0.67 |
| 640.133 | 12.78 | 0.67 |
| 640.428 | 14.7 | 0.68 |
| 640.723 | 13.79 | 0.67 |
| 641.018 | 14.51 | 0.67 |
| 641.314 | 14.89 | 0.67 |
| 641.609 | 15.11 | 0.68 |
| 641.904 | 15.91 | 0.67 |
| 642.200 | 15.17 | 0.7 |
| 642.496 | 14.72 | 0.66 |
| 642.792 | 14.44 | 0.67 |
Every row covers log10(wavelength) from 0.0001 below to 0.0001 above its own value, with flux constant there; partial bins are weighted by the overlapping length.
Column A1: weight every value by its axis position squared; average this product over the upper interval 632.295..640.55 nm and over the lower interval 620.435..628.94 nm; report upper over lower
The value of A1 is 1.1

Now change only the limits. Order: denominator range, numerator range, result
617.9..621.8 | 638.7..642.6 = 1.11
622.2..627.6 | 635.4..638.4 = 1.11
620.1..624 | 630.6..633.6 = 1.05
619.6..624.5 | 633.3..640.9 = 1.09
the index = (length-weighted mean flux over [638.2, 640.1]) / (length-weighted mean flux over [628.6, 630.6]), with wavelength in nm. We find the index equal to 1.1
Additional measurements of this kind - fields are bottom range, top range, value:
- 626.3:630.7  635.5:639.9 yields 1.07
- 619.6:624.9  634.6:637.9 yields 1.03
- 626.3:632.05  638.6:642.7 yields 1.06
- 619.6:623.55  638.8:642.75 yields 1.06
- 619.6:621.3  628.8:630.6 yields 0.97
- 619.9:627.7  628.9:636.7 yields 1.02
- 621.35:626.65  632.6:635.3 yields 1.05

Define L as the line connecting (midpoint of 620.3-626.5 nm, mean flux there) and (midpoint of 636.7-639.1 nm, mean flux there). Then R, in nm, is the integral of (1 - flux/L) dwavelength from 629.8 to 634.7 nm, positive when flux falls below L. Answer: 0.16 nm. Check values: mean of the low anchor 13.9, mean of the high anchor 15.2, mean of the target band 14.2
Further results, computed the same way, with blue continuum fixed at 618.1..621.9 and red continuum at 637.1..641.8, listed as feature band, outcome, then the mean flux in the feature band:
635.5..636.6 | 0.04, 14.2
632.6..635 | -0.01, 14.7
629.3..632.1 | 0.13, 13.8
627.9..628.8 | 0.02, 14.2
